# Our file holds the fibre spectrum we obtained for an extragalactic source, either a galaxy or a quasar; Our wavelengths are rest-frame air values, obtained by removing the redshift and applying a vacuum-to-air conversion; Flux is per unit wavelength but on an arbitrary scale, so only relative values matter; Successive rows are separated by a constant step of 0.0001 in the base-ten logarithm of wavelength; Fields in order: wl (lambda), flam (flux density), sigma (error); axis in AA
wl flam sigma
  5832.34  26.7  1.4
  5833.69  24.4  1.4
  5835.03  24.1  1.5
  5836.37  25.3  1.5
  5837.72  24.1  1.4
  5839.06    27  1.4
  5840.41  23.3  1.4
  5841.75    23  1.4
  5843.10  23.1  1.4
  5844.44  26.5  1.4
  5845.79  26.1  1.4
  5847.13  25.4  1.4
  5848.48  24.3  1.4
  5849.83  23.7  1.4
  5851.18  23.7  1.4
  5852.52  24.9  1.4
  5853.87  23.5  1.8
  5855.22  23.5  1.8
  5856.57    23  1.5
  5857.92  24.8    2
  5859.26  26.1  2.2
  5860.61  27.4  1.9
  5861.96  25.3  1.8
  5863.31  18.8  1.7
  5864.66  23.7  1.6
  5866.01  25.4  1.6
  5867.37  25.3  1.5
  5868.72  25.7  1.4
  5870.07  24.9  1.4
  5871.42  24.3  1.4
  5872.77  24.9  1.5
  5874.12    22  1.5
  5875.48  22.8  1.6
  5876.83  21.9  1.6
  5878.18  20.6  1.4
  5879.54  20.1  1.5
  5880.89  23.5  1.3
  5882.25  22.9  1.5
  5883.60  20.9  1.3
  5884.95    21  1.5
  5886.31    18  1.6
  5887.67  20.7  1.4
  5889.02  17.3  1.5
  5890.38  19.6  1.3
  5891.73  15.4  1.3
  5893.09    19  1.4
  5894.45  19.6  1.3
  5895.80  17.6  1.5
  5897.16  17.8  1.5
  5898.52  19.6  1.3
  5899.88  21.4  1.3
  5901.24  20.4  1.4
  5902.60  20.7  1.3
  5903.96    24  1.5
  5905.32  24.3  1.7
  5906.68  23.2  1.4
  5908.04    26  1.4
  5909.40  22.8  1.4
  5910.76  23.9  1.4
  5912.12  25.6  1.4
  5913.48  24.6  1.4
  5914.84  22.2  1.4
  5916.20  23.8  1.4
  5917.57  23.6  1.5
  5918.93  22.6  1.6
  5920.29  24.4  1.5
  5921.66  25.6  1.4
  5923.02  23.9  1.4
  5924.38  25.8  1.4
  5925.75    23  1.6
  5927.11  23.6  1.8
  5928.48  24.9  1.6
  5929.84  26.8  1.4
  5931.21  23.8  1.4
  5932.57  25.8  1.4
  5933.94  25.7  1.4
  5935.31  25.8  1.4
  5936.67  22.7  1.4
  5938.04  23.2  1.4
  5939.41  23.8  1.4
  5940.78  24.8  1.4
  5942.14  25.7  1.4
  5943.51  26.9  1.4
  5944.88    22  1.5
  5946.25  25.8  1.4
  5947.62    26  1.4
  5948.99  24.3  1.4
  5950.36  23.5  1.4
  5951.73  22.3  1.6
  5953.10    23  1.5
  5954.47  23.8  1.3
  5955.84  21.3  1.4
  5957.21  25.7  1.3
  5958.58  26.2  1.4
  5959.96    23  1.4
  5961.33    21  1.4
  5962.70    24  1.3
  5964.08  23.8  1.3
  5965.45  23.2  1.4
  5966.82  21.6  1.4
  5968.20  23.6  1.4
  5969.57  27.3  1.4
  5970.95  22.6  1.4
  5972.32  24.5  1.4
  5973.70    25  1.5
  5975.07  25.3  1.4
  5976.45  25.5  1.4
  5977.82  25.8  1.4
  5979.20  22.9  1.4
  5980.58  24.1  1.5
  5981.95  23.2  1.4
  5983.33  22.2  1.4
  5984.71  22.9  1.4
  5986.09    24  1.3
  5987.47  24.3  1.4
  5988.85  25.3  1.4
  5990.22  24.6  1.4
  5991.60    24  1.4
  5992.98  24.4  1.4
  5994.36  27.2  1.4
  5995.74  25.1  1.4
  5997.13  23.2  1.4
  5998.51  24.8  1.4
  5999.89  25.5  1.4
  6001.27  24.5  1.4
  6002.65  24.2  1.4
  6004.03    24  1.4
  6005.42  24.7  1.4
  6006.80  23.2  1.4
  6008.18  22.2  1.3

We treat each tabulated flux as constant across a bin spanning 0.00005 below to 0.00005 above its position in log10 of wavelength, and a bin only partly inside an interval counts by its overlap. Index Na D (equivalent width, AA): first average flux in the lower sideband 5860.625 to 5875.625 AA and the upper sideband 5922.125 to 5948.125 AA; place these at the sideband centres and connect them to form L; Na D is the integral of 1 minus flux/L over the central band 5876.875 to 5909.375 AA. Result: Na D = 4.9 AA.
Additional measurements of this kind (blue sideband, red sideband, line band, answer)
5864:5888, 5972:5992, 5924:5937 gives -0.73 AA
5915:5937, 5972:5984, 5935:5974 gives 0.60 AA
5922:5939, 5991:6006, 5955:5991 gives 1.01 AA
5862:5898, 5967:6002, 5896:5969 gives -2.50 AA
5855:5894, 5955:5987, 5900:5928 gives -0.85 AA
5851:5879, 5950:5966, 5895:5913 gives 1.20 AA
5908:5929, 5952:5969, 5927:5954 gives -0.95 AA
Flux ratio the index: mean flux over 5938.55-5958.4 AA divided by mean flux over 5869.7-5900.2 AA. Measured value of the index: 1.18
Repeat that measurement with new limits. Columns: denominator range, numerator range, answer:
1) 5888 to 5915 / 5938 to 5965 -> 1.13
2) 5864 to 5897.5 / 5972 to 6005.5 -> 1.14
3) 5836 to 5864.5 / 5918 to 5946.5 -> 1.01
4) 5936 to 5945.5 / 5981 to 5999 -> 1.00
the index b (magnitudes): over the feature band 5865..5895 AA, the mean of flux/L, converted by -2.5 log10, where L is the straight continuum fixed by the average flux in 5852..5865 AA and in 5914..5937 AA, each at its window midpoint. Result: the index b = 0.12 mag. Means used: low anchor 24.1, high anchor 24.4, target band 21.7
